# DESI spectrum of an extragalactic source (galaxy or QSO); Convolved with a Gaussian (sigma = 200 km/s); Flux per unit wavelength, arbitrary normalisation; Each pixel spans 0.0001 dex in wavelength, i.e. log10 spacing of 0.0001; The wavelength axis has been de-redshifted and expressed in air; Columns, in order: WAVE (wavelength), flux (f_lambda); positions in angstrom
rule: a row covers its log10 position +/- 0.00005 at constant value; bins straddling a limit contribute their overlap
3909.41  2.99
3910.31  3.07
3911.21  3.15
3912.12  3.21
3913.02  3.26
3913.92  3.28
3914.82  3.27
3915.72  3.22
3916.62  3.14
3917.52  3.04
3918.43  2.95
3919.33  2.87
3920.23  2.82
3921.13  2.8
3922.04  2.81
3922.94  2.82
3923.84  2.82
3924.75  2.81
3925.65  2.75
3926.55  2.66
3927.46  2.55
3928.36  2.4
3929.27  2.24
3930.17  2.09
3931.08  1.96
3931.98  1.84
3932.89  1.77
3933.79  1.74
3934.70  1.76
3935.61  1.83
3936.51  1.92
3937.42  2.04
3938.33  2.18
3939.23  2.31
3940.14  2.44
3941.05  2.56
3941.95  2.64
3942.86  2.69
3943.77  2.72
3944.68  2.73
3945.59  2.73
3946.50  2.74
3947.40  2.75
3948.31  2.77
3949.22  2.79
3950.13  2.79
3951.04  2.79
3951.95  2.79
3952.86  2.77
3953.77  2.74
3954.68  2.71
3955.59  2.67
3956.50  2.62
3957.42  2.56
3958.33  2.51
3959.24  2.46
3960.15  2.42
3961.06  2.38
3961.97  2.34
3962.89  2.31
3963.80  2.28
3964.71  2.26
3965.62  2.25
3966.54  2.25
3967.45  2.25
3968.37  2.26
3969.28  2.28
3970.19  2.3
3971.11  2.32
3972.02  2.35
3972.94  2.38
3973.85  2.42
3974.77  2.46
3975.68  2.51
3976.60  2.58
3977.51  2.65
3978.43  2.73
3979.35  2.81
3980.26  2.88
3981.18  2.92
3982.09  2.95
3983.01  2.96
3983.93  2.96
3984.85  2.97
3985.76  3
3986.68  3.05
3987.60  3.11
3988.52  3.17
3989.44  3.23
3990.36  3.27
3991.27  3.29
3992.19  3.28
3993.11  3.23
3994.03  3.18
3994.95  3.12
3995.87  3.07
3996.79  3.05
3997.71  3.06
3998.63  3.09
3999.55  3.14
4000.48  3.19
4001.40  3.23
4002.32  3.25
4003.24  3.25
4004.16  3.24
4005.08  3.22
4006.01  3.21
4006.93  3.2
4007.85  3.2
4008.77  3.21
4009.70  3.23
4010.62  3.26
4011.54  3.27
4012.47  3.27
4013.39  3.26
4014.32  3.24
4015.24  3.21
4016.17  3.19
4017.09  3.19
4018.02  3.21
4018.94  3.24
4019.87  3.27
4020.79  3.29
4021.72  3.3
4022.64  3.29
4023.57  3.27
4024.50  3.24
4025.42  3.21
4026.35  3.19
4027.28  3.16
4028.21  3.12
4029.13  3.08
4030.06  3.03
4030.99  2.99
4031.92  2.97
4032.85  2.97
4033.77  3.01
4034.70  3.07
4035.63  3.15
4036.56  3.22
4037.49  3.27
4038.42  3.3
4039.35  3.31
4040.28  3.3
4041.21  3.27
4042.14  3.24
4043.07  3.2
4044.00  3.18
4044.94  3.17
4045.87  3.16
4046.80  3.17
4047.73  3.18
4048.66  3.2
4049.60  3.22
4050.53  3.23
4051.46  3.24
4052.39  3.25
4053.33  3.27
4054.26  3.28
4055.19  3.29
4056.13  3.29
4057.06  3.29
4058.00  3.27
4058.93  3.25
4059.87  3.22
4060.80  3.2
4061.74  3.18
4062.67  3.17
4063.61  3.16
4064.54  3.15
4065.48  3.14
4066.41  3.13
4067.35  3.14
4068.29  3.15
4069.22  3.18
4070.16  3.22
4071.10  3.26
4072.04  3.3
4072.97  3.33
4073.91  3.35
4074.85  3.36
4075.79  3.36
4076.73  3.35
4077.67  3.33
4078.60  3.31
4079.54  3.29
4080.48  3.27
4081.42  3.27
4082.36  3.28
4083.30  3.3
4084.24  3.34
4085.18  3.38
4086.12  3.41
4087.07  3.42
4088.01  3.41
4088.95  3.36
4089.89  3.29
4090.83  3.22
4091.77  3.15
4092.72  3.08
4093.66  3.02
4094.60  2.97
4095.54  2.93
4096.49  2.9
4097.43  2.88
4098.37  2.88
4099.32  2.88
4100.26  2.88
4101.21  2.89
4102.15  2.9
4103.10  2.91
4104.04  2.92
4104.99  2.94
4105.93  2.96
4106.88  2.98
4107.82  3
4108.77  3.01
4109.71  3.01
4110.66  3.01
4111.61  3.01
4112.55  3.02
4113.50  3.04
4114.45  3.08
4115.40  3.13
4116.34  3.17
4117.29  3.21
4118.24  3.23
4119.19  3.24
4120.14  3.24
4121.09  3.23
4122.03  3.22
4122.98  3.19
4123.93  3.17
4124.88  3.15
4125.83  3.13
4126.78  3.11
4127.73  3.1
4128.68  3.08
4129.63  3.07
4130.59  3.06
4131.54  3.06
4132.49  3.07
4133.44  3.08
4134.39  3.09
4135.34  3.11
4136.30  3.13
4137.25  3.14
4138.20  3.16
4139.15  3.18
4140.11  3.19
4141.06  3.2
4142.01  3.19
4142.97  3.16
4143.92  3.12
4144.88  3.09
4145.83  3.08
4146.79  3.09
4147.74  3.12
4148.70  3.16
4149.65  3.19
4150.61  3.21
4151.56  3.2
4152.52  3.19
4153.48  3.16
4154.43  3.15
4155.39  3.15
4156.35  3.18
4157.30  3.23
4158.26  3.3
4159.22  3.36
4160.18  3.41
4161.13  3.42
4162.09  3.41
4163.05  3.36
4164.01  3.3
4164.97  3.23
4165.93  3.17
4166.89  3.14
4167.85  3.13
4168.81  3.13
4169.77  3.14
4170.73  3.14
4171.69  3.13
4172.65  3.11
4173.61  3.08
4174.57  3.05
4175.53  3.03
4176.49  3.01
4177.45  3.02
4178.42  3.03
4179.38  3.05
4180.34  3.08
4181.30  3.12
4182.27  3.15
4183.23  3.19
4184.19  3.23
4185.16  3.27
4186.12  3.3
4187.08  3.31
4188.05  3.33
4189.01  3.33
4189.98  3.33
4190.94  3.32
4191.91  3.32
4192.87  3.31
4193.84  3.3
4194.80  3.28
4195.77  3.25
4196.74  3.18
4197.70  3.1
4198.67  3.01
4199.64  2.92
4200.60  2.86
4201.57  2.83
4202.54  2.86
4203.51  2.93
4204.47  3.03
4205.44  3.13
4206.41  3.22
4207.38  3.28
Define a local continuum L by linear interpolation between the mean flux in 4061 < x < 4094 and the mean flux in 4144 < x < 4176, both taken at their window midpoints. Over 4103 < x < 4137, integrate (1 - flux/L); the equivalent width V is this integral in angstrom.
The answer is 1.4 angstrom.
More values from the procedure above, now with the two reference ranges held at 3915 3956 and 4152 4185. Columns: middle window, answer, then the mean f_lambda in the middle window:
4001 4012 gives -1.94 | 3.23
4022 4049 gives -3.31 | 3.17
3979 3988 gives -0.92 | 2.96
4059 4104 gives -3.58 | 3.18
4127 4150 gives -0.18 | 3.12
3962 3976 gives 1.71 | 2.32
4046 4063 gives -2.12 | 3.23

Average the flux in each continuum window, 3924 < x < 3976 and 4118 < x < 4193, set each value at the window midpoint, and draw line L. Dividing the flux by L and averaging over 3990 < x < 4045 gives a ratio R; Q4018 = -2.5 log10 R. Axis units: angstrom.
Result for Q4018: -0.195 mag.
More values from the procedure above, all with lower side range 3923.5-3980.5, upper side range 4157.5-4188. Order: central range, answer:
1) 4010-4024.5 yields -0.21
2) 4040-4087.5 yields -0.15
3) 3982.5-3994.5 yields -0.21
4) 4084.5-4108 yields -0.05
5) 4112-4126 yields -0.05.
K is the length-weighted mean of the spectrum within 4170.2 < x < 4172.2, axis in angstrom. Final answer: 3.14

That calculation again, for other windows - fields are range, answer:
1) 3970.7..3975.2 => 2.39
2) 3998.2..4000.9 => 3.13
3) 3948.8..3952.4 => 2.79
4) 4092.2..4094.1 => 3.04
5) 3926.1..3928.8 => 2.54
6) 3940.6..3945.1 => 2.67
